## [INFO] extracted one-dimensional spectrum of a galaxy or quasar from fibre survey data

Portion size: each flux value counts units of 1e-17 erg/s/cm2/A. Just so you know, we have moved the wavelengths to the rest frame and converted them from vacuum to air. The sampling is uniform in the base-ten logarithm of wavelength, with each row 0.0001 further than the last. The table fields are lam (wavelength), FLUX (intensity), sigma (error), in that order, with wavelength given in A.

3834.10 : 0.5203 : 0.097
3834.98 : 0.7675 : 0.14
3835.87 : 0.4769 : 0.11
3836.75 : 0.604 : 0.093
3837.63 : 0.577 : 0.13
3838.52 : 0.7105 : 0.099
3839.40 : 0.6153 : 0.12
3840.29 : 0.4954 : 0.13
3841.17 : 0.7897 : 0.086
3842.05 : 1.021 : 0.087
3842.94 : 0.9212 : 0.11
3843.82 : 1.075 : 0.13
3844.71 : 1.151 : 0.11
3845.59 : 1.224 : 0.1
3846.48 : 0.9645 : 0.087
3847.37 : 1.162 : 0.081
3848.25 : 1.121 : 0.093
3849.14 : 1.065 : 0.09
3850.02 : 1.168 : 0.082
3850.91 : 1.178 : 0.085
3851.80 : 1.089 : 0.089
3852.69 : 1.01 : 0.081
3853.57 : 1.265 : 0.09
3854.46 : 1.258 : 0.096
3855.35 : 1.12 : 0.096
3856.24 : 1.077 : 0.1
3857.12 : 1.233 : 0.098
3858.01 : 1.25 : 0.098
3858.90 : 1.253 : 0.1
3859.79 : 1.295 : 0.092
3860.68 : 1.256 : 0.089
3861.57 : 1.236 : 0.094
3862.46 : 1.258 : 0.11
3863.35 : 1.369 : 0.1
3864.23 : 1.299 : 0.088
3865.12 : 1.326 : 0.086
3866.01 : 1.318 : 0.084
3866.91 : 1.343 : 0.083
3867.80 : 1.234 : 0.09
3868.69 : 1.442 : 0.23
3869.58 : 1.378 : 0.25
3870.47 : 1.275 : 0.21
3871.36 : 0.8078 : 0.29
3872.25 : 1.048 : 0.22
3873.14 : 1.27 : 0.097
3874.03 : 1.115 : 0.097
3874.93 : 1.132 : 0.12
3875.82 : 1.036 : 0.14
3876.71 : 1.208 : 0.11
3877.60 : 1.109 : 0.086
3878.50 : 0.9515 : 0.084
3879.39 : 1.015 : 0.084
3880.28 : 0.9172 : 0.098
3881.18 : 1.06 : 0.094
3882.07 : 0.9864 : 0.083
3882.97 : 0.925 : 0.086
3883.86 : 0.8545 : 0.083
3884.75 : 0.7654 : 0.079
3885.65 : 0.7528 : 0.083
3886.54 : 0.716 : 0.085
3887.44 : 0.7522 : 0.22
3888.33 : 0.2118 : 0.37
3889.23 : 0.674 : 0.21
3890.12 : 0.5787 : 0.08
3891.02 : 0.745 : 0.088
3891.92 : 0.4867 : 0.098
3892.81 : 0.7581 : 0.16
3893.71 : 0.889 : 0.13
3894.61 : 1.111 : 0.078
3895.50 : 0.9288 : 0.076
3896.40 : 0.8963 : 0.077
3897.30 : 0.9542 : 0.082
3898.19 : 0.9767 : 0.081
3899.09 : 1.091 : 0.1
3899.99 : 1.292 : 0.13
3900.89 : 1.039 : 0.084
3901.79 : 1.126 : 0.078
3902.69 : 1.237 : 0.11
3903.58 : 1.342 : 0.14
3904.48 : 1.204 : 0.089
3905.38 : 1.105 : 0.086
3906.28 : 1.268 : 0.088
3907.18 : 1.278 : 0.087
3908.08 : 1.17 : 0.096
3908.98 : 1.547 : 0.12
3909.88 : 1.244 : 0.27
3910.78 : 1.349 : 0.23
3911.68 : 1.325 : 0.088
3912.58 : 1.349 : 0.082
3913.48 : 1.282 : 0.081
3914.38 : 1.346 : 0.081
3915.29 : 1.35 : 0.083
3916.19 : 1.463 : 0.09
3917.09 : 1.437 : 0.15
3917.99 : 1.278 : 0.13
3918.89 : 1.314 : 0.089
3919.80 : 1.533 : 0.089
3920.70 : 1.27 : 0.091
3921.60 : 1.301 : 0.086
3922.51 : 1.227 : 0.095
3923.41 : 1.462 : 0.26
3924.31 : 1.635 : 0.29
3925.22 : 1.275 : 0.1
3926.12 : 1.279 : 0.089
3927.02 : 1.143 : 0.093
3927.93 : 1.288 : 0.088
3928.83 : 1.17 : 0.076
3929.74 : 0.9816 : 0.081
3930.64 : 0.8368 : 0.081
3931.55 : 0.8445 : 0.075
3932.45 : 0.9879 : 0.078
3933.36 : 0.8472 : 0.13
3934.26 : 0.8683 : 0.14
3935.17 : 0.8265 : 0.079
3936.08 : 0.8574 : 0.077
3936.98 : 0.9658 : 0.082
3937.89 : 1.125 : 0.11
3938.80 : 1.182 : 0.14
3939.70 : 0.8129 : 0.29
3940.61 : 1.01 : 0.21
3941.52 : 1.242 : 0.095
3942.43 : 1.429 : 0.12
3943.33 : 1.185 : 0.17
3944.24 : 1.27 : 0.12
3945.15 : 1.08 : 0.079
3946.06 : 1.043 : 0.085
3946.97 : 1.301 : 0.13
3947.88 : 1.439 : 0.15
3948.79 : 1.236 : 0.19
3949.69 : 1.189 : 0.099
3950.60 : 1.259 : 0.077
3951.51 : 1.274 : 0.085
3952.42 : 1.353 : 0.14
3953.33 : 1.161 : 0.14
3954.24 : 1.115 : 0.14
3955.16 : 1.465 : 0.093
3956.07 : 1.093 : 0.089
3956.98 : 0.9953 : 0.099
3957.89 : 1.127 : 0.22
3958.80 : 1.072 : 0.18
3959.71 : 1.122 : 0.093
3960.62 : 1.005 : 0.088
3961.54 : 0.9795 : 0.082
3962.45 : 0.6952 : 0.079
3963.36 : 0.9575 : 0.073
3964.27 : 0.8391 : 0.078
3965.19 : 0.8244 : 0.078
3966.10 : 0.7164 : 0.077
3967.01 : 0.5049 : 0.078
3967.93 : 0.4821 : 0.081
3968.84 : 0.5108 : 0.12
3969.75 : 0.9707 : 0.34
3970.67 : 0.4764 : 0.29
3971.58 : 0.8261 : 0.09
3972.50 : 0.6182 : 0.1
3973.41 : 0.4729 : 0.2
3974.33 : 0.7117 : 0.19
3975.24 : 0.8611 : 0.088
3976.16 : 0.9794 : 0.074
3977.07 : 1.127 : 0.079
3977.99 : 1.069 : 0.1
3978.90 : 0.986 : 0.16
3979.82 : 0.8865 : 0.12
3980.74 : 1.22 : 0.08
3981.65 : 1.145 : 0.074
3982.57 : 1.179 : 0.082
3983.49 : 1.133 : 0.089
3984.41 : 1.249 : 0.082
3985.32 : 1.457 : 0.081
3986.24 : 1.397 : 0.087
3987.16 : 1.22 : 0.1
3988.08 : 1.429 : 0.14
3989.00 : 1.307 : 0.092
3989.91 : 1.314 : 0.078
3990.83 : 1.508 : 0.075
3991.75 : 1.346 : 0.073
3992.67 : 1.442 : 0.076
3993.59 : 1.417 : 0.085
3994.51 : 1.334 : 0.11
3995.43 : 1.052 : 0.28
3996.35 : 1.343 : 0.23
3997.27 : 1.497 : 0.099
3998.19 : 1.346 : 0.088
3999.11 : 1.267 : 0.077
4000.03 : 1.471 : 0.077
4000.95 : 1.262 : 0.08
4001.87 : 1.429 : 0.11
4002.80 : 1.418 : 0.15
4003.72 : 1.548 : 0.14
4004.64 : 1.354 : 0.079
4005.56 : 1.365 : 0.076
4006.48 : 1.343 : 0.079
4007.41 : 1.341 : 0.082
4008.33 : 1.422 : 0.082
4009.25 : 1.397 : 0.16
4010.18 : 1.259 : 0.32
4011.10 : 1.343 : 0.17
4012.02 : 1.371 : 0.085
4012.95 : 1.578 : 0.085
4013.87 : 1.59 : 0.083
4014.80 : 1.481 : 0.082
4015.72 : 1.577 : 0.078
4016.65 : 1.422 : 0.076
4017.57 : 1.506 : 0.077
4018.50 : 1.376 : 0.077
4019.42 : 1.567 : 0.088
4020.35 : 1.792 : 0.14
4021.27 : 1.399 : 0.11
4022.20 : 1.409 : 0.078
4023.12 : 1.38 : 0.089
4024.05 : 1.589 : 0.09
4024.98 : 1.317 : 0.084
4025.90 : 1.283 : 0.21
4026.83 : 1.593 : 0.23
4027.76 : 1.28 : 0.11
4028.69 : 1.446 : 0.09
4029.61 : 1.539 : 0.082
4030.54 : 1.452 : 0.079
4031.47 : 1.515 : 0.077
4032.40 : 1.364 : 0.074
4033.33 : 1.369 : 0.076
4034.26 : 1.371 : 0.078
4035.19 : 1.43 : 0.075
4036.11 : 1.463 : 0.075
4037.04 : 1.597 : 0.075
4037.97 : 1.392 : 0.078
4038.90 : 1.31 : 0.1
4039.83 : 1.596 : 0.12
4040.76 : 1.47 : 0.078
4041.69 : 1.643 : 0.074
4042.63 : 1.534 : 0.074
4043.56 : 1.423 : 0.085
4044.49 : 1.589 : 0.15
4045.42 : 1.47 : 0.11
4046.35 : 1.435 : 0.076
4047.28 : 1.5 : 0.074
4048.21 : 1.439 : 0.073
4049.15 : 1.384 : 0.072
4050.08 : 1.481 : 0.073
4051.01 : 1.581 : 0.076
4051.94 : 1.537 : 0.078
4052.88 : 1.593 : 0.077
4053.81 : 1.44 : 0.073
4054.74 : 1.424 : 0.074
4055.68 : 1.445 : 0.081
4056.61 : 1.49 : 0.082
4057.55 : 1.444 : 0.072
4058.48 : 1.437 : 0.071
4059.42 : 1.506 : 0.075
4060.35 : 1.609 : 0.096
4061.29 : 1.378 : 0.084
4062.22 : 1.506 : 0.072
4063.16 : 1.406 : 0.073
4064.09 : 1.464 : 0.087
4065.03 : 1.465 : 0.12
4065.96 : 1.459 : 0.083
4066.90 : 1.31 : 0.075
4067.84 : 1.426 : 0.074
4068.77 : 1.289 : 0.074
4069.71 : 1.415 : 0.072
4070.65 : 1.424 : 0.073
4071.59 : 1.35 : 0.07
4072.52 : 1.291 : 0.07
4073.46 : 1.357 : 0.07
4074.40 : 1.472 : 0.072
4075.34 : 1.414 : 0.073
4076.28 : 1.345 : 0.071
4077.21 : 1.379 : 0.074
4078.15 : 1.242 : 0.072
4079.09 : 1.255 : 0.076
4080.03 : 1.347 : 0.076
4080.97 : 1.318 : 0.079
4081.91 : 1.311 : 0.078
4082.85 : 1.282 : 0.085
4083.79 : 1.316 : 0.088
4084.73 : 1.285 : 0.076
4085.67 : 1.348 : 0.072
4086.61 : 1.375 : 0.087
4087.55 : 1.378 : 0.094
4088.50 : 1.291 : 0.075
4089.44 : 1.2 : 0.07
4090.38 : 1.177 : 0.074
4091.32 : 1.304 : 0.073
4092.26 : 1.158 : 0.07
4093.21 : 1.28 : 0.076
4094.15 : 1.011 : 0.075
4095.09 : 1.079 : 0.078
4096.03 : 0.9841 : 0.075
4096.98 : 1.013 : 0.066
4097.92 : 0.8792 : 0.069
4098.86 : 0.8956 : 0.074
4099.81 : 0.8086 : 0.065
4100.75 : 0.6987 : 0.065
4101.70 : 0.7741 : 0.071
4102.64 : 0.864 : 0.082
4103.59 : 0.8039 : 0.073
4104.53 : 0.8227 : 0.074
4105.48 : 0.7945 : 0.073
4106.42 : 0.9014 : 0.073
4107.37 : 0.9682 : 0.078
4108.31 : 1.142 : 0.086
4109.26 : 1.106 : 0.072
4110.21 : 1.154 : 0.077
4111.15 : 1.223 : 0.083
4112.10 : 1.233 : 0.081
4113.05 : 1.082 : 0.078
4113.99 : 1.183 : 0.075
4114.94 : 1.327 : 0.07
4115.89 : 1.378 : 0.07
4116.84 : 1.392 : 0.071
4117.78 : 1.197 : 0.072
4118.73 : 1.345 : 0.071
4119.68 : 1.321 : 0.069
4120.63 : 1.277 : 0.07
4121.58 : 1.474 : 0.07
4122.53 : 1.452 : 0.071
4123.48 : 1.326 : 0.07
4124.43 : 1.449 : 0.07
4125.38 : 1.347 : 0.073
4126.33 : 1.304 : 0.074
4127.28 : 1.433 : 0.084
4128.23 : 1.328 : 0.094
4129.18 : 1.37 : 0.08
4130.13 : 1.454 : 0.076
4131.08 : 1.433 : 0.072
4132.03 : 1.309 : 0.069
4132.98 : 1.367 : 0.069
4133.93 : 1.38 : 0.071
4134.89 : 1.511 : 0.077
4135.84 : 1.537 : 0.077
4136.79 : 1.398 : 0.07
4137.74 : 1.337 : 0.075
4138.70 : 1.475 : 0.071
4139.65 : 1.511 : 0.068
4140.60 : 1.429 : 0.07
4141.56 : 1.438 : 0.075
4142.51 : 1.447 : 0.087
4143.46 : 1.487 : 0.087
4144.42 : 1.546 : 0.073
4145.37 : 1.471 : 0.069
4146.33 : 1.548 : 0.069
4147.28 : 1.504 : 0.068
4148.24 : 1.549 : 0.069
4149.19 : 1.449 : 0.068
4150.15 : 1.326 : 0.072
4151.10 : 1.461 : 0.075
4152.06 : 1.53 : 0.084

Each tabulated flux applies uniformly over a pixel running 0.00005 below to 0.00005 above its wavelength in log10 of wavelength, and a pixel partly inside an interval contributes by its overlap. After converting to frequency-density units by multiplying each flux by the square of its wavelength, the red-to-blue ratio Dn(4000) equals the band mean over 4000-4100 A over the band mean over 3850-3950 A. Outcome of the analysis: 1.33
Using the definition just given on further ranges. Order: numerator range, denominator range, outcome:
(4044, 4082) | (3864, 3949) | 1.39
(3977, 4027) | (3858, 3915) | 1.33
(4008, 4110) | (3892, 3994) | 1.27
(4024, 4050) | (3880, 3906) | 1.71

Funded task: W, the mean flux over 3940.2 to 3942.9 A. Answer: 1.23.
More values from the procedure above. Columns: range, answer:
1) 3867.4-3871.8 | 1.23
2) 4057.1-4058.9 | 1.44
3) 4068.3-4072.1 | 1.37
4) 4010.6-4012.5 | 1.36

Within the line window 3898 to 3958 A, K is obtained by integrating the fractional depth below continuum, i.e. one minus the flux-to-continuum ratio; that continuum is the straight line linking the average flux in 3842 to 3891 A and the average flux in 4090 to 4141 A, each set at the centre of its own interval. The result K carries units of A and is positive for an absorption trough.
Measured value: -4.9 A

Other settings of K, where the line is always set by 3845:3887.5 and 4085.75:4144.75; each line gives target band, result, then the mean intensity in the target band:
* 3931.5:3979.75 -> 7.3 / 0.989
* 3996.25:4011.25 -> -2.5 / 1.38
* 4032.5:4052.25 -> -4.5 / 1.47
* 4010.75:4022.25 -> -3.0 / 1.5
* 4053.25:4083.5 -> -4.6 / 1.4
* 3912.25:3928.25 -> -2.8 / 1.35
